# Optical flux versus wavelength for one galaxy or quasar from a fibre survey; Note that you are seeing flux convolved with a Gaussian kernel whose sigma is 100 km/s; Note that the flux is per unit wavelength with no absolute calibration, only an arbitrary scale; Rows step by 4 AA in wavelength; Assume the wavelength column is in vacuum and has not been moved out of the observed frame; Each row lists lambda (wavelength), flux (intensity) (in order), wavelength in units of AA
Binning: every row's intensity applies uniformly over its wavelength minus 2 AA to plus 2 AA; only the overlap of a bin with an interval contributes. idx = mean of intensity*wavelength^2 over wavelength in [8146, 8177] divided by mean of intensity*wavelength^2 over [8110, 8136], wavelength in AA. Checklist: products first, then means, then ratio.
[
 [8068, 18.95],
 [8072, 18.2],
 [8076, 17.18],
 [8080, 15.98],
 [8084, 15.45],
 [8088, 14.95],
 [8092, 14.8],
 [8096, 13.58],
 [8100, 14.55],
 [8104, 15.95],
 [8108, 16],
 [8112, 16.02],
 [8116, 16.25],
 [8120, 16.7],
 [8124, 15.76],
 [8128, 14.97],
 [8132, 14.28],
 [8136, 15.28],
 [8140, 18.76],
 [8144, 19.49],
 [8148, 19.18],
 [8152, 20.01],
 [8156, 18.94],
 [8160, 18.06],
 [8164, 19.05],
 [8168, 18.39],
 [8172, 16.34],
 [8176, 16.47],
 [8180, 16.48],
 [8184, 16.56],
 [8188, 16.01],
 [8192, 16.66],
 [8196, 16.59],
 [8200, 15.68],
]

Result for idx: 1.19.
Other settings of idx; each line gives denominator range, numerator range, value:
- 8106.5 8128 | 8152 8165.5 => 1.19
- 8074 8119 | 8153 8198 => 1.13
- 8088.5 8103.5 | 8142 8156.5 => 1.36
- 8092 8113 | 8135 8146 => 1.20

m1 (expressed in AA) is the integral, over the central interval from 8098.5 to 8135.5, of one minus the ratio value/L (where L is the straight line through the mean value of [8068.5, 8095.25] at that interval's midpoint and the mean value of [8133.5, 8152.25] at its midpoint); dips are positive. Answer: 3.7 AA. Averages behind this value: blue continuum 16.1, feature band 15.6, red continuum 18.3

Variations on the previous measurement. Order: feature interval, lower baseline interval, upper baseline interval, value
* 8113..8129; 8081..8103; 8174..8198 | -0.7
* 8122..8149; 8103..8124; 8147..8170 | 1.3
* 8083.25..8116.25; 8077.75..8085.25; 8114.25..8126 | 1.6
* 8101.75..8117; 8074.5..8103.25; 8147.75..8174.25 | 0.1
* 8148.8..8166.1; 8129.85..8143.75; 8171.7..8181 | -2.7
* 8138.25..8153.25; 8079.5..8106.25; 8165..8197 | -3.1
